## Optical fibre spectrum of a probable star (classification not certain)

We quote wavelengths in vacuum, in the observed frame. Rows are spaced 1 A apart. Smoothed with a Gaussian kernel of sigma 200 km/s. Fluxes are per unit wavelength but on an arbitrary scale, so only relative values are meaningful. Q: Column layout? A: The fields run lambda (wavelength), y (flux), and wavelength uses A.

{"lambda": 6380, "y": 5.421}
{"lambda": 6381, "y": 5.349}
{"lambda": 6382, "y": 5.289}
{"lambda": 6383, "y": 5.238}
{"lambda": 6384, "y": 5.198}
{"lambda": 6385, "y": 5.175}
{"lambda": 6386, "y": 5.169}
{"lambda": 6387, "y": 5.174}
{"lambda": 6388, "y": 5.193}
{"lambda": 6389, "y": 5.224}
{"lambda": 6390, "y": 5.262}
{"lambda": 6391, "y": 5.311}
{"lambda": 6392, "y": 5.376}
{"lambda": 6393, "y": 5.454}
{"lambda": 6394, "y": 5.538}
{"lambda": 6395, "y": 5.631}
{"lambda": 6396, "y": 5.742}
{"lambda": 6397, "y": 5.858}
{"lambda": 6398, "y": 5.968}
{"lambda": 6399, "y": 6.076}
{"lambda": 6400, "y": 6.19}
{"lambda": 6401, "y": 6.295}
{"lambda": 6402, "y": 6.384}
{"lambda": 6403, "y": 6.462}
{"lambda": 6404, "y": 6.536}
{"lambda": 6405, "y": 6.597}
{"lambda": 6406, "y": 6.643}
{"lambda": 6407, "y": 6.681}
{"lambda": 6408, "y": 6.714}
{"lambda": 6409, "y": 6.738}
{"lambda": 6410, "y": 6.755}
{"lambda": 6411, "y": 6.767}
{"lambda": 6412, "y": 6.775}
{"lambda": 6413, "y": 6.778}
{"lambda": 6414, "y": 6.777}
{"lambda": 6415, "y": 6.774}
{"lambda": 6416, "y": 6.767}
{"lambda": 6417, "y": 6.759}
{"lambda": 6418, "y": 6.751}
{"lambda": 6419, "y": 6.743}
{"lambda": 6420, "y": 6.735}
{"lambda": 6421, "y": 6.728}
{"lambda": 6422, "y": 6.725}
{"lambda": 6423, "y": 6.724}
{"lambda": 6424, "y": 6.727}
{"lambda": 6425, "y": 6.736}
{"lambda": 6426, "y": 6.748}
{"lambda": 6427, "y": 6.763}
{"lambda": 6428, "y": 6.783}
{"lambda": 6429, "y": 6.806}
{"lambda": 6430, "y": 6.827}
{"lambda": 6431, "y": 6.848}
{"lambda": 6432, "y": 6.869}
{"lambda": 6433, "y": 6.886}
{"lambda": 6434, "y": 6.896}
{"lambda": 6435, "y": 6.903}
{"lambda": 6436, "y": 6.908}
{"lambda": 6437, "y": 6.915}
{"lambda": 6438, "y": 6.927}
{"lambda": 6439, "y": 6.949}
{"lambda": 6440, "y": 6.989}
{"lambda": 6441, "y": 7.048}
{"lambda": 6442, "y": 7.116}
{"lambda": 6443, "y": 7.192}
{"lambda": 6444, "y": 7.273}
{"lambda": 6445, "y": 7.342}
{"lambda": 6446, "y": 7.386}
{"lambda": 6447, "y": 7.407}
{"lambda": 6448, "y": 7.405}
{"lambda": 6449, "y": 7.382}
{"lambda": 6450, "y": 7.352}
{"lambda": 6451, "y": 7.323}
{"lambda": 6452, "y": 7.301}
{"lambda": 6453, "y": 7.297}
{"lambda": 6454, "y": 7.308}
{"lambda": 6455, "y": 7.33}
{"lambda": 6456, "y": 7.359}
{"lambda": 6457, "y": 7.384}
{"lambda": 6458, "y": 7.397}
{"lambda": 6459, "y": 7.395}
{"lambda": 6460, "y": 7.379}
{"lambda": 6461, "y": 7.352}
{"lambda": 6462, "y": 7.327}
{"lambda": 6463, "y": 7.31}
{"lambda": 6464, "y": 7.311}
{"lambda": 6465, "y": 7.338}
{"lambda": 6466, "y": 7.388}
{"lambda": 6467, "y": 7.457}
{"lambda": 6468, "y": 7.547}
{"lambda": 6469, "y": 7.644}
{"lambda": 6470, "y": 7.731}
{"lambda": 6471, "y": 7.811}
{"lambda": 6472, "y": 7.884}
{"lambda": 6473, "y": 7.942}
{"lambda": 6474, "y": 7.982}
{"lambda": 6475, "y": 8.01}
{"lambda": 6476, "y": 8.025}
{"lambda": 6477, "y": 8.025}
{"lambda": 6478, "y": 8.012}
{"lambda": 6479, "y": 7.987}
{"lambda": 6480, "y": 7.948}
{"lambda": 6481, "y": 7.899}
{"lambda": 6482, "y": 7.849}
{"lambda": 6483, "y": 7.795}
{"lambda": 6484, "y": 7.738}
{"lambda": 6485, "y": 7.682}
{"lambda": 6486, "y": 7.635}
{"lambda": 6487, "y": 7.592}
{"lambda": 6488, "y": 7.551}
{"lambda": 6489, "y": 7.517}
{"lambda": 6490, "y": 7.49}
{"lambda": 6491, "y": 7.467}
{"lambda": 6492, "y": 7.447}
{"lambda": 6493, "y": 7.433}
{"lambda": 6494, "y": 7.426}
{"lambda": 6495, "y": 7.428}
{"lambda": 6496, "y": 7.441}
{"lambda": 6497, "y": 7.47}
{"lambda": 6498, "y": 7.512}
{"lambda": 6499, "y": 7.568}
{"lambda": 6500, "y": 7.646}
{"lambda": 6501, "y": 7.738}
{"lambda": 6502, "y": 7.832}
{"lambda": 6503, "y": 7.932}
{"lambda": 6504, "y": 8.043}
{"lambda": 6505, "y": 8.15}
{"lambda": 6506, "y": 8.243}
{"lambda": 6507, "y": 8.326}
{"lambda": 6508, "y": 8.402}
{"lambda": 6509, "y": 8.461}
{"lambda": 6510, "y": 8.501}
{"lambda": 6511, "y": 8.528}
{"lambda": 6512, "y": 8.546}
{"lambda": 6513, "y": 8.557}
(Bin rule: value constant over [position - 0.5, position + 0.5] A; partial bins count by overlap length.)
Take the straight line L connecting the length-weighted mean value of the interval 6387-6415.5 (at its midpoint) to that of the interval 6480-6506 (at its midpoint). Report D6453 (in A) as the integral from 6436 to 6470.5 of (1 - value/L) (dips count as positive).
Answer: -1.5 A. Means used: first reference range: 6.14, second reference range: 7.67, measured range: 7.3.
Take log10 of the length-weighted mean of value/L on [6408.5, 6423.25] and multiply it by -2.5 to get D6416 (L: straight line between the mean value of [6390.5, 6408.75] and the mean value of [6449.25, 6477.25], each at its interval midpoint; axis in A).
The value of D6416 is -0.049 mag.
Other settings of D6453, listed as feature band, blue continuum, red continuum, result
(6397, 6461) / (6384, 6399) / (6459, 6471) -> -4.4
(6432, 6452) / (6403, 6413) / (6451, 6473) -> 0.1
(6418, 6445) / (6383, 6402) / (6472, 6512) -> -1.8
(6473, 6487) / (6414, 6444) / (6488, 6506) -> -0.8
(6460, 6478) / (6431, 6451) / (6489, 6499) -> -0.9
